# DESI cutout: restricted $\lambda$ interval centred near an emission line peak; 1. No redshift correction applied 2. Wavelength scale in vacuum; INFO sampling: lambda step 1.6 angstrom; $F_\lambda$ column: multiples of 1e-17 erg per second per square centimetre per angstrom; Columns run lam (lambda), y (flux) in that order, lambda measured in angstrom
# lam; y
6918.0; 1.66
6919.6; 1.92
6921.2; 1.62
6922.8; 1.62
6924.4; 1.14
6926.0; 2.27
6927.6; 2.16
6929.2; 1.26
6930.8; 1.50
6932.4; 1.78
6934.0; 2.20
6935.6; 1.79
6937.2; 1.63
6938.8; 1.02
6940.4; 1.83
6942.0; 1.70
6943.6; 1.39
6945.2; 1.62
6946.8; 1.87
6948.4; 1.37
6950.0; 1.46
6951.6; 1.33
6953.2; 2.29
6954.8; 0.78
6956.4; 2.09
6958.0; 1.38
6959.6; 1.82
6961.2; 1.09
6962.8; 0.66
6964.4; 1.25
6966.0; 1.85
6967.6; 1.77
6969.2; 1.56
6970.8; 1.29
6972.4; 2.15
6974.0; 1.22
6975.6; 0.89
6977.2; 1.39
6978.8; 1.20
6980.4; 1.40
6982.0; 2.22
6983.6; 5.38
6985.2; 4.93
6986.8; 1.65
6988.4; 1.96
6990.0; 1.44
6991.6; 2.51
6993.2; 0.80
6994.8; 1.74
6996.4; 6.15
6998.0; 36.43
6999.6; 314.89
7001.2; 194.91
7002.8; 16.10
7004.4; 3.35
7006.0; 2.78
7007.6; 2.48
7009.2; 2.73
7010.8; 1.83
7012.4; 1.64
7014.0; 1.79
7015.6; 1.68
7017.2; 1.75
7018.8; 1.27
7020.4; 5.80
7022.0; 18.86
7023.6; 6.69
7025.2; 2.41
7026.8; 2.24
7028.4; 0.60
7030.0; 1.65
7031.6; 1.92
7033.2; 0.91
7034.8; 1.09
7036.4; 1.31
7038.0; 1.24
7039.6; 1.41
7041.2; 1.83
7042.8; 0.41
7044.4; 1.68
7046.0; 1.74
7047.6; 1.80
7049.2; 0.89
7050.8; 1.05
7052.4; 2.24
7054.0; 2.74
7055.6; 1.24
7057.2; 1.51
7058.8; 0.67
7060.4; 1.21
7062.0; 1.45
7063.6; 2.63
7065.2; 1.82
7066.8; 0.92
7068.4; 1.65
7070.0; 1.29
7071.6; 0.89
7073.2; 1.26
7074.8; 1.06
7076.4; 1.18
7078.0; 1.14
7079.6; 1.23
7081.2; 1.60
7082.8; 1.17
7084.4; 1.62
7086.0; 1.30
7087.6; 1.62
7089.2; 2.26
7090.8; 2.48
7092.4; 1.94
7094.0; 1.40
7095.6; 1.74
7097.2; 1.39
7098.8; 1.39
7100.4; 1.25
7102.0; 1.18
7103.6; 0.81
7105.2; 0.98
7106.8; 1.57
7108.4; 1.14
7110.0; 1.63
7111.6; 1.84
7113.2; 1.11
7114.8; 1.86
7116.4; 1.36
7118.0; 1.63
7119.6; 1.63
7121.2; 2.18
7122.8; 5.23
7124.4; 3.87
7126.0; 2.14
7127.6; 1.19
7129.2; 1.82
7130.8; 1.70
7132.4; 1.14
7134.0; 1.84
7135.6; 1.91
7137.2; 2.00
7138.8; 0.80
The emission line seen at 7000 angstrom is H-alpha 6563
